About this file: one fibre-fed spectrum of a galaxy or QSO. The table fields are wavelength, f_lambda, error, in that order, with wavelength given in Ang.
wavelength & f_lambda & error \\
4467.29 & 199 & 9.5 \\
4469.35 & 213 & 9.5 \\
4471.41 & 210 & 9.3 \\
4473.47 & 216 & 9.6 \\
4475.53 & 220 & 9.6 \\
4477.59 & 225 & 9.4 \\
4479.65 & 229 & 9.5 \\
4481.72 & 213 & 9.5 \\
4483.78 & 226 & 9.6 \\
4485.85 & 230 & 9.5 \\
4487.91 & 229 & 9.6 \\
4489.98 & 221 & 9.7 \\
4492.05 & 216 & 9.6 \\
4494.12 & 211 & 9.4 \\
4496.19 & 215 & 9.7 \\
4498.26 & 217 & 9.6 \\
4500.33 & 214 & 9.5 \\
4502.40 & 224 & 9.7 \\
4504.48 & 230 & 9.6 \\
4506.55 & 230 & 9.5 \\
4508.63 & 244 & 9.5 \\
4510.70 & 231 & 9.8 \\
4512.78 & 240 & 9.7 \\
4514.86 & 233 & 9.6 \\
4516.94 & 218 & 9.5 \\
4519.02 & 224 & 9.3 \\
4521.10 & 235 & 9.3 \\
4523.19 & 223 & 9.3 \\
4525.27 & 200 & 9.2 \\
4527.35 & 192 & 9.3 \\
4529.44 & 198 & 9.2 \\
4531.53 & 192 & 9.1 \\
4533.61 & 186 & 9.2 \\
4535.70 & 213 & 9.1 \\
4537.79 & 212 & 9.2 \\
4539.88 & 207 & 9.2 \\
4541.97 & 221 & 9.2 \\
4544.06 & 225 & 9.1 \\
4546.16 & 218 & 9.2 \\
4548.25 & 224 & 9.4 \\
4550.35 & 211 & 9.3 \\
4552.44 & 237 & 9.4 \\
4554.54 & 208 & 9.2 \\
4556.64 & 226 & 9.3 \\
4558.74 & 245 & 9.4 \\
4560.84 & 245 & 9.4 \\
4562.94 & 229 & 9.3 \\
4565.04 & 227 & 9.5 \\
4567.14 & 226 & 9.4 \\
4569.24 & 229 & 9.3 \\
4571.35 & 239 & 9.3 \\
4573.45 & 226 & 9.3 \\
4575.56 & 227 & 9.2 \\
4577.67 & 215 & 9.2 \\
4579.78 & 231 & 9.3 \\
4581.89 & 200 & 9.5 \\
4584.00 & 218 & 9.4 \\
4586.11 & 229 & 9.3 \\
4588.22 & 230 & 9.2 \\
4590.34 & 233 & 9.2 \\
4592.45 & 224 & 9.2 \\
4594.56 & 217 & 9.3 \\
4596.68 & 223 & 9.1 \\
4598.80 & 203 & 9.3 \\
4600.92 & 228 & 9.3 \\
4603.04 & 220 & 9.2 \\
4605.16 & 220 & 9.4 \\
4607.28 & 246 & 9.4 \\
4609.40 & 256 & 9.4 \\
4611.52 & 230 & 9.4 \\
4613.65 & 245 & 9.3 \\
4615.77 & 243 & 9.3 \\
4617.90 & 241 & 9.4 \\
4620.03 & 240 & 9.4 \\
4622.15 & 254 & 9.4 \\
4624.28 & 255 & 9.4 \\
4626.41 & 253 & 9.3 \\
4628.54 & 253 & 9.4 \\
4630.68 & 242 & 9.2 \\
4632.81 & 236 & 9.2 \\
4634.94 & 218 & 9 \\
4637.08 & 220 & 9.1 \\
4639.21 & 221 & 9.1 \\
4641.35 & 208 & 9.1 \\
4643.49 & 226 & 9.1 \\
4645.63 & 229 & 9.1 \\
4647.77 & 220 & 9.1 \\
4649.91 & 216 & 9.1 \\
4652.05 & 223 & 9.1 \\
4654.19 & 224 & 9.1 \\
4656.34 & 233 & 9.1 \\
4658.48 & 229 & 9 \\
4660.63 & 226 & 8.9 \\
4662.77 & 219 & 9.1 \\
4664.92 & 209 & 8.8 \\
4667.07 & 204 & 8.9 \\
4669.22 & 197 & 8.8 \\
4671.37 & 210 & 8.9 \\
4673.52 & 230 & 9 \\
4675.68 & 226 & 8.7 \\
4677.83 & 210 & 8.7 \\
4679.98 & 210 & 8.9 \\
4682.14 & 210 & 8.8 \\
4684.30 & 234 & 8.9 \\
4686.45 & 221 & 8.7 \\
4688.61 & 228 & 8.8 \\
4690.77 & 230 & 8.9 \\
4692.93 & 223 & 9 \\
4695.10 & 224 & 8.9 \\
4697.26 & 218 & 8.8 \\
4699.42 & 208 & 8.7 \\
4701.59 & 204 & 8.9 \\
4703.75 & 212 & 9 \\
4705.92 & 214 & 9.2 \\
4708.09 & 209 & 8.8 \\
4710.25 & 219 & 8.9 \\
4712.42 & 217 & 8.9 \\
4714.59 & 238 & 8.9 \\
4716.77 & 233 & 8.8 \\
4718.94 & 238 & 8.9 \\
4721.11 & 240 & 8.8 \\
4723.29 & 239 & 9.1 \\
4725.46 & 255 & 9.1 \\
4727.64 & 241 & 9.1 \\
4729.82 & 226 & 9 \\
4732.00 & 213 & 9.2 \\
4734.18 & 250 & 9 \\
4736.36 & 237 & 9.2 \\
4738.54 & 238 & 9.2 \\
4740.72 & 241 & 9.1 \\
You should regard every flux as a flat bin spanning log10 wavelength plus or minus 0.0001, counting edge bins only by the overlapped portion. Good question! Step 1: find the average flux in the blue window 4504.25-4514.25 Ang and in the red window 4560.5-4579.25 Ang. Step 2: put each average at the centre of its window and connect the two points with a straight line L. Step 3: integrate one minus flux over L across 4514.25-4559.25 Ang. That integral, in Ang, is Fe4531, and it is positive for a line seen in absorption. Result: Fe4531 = 3.3 Ang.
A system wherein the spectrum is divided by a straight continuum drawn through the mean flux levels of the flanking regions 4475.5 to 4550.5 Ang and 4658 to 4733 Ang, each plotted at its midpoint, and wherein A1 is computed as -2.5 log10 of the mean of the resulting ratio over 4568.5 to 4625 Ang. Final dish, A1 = -0.05 mag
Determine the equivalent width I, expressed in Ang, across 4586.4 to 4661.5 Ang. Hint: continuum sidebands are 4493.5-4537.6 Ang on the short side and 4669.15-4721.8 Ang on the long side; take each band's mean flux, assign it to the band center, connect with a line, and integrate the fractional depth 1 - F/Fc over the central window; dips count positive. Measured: -4.0 Ang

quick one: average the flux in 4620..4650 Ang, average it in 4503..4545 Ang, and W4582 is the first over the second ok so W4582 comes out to 1.07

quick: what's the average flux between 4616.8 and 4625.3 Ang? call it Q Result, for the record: 247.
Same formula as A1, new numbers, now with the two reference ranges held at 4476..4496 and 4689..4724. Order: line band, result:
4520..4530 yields 0.06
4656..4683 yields 0.03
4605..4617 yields -0.09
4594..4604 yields 0.02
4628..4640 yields -0.04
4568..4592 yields -0.01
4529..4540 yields 0.11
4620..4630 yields -0.13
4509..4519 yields -0.04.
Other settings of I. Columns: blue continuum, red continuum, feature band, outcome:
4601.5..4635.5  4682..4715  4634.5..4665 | 1.4 Ang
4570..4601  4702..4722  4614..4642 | -1.9 Ang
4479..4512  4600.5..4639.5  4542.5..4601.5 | 2.1 Ang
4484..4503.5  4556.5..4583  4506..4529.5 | -0.1 Ang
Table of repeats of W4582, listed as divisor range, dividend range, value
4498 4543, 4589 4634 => 1.09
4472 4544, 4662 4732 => 1.01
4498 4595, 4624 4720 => 1.00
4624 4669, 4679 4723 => 0.98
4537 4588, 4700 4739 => 1.02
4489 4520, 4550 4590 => 1.01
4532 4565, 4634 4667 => 1.00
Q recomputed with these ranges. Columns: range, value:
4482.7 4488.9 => 228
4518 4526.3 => 220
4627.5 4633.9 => 243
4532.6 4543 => 208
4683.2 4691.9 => 228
